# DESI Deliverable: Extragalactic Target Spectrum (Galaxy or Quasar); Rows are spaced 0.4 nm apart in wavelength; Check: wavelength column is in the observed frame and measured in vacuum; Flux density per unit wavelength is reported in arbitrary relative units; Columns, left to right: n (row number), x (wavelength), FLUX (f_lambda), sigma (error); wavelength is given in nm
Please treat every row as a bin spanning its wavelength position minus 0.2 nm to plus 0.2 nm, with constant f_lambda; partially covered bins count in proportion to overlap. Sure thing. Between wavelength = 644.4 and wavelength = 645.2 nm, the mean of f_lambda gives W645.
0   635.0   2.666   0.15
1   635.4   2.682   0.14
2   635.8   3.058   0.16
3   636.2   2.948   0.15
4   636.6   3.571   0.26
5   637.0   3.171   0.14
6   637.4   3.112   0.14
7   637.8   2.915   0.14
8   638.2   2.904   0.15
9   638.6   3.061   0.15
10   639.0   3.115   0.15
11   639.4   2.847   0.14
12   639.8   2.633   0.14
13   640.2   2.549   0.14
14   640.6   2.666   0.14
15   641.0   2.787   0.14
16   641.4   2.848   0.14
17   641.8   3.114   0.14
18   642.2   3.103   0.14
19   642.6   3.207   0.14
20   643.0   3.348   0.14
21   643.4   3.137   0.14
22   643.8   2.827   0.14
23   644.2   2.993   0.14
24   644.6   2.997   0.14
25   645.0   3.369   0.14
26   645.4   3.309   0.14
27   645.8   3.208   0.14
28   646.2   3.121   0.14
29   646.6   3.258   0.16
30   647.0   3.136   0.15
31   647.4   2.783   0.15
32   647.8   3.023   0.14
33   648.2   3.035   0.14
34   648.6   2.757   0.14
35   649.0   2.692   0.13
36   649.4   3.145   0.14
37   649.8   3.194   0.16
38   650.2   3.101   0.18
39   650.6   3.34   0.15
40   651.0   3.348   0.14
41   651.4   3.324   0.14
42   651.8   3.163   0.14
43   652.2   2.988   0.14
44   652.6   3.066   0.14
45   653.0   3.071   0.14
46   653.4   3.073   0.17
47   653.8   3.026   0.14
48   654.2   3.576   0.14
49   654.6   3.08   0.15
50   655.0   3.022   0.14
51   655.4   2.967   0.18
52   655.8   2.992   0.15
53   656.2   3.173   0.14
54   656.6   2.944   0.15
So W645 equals 3.18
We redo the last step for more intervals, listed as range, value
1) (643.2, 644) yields 2.98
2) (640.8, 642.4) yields 2.96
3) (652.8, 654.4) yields 3.19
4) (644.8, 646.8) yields 3.25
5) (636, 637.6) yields 3.2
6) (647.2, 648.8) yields 2.9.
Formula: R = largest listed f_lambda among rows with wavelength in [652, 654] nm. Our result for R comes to 3.073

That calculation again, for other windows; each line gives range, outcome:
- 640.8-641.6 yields 2.848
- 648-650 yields 3.194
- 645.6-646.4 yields 3.208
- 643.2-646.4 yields 3.369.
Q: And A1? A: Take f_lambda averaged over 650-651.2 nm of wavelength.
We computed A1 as 3.26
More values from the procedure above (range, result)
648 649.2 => 2.83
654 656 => 3.13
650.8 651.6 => 3.34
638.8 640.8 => 2.76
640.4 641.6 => 2.77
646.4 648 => 3.05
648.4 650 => 2.95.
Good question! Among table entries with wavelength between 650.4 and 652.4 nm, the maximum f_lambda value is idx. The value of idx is 3.348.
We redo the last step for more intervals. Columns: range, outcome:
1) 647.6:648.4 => 3.035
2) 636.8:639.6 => 3.171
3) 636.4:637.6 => 3.571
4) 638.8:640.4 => 3.115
